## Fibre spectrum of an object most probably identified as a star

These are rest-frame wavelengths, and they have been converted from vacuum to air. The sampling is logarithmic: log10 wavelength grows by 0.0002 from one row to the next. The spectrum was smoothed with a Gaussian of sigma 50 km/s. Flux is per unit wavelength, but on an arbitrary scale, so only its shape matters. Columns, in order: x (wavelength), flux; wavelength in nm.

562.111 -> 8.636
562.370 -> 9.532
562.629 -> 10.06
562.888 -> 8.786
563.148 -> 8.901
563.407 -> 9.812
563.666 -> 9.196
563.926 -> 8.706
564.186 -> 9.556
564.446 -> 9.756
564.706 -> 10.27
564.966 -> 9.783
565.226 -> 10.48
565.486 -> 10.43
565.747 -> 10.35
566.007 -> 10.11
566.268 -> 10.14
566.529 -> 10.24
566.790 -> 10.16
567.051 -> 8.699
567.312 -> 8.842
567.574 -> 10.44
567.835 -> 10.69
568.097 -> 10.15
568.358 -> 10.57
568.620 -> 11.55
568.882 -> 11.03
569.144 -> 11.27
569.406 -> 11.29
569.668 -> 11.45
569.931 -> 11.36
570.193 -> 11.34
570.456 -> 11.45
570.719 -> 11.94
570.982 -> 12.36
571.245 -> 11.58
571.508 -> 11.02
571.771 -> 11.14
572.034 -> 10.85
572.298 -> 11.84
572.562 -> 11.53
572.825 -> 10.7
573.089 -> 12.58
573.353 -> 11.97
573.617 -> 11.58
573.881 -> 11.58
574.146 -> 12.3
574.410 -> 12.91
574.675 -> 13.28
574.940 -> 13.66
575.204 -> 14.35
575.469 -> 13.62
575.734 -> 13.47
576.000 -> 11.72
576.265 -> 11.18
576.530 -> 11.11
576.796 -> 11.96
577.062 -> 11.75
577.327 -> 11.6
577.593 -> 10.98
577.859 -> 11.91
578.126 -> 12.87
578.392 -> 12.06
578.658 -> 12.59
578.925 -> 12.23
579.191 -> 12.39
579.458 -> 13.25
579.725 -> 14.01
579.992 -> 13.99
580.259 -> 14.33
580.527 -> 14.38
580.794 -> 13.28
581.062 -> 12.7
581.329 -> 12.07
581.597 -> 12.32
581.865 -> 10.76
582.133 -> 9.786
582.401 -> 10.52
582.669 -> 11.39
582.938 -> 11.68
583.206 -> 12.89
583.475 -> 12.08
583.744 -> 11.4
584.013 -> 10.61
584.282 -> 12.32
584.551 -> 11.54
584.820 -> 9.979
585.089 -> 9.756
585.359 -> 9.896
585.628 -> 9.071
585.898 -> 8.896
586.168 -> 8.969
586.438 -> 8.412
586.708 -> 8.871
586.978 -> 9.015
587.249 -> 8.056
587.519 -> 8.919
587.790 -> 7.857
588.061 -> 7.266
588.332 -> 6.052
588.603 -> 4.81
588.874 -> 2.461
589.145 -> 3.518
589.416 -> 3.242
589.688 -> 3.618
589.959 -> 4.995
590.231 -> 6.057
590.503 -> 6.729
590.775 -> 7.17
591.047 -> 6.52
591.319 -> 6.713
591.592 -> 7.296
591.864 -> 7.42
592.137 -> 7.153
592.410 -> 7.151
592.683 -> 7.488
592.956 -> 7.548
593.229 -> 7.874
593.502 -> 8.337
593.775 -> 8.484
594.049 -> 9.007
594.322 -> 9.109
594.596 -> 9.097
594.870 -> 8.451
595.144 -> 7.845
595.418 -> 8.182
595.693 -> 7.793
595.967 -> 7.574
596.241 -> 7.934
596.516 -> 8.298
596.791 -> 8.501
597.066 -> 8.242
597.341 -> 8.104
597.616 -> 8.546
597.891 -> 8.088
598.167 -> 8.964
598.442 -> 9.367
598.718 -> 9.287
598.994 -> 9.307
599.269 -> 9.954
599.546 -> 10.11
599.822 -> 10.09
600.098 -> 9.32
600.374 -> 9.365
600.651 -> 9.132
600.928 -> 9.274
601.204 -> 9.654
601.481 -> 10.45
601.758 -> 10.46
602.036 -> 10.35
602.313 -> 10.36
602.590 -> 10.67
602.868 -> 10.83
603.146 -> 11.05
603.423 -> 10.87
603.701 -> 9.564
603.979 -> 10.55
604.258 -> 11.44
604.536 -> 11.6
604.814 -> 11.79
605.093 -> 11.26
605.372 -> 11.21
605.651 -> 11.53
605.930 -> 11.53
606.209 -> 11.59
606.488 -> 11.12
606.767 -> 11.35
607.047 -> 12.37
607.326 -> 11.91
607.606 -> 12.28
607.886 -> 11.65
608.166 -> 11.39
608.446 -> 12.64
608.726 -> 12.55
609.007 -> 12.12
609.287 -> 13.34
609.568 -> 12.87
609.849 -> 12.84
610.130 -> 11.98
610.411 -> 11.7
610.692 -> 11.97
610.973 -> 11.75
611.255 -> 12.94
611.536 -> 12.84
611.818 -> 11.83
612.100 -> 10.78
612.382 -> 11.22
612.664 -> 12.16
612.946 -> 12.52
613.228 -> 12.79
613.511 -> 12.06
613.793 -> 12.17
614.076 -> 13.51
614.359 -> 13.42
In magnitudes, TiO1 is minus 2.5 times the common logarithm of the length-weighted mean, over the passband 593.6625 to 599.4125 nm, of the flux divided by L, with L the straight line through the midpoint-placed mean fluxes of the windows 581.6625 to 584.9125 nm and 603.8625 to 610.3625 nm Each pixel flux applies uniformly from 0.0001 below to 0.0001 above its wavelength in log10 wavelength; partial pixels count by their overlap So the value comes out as 0.329 mag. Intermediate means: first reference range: 11.3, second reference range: 11.9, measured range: 8.58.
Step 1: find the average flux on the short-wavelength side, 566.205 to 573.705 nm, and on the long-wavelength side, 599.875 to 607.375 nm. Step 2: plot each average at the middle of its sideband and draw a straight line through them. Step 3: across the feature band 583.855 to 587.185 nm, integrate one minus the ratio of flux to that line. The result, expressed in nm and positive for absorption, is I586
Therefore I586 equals 0.351 nm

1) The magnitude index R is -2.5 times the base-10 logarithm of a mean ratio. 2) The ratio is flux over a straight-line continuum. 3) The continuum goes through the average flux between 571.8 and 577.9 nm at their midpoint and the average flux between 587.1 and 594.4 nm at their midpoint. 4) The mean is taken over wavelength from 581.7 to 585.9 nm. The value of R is -0.198 mag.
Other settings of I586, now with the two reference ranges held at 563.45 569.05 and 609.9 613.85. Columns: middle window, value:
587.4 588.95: 0.658 nm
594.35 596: 0.448 nm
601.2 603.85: 0.271 nm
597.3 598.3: 0.262 nm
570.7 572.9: -0.241 nm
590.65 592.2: 0.573 nm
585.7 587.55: 0.375 nm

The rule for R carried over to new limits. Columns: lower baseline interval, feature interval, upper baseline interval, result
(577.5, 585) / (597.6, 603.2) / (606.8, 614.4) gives 0.245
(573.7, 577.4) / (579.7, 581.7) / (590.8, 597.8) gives -0.189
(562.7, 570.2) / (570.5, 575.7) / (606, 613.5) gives -0.163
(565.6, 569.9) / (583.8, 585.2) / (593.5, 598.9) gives -0.173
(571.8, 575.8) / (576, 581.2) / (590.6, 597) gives -0.117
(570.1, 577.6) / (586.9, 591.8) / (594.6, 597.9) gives 0.462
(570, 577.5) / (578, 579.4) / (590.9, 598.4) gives -0.131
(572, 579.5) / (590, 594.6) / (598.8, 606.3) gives 0.428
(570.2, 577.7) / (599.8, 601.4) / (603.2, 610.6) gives 0.237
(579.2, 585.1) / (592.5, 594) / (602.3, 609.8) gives 0.429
